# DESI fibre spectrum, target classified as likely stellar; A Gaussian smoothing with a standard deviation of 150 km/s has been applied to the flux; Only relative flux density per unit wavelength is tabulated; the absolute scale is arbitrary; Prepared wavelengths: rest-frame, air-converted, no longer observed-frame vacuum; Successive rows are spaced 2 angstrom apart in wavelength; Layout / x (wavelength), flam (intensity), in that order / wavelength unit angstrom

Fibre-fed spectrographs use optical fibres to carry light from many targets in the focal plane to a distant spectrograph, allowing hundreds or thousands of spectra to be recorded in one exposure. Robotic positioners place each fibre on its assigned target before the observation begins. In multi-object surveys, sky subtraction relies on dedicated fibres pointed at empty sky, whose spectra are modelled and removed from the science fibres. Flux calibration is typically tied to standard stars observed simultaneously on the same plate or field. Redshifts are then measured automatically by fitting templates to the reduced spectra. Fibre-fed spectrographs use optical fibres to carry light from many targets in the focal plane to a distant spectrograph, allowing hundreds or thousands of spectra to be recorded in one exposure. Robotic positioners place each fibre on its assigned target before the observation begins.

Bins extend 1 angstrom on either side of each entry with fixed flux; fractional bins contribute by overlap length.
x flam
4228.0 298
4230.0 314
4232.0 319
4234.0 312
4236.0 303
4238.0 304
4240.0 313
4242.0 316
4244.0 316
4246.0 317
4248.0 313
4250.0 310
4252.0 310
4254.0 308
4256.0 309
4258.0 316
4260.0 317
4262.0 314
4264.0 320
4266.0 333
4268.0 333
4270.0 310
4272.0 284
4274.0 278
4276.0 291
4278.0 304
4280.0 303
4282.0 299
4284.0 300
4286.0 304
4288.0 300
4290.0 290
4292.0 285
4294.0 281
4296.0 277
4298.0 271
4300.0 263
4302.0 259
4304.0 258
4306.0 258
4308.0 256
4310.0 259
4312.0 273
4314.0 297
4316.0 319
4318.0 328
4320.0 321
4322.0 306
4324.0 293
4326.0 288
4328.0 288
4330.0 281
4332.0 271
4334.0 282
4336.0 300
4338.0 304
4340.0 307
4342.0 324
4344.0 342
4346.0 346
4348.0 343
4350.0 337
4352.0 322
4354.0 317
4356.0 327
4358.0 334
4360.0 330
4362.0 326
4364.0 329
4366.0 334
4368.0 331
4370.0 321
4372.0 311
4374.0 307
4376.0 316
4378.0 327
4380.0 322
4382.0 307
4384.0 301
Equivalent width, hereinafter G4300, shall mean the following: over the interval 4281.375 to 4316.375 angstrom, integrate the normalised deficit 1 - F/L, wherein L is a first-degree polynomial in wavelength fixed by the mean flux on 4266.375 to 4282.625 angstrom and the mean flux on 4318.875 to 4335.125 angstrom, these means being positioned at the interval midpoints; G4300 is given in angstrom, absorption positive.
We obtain 2.0 angstrom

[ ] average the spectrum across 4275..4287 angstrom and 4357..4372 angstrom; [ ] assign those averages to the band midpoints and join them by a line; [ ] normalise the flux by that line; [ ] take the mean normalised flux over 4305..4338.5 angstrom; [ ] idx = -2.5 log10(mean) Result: 0.09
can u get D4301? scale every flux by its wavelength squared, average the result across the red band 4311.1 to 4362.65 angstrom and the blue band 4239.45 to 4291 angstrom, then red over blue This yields 1.0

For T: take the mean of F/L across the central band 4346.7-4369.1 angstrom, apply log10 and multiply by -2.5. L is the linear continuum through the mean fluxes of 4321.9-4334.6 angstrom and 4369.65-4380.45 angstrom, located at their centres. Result -0.08 mag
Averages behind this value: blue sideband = 286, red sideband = 317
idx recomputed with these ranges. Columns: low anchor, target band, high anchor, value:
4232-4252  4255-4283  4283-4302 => -0.04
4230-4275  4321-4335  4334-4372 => 0.12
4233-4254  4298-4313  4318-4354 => 0.19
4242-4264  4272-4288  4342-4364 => 0.08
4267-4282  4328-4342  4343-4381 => 0.09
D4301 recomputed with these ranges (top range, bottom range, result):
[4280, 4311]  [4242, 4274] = 0.90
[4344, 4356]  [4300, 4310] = 1.32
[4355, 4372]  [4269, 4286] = 1.15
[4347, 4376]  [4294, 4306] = 1.26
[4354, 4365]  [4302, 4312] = 1.30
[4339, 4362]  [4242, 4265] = 1.10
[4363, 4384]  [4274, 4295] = 1.13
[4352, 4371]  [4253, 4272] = 1.08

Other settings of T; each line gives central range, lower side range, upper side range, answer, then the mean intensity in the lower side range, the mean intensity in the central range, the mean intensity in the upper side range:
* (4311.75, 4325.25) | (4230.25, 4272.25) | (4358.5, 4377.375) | 0.04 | 314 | 307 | 323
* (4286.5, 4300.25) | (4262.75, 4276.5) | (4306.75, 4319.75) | 0.06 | 308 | 283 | 290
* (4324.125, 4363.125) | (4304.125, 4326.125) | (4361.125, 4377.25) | -0.02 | 290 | 314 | 322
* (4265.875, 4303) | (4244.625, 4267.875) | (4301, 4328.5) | 0.04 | 316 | 292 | 286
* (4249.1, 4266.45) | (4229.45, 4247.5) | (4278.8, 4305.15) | -0.04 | 313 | 315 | 284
